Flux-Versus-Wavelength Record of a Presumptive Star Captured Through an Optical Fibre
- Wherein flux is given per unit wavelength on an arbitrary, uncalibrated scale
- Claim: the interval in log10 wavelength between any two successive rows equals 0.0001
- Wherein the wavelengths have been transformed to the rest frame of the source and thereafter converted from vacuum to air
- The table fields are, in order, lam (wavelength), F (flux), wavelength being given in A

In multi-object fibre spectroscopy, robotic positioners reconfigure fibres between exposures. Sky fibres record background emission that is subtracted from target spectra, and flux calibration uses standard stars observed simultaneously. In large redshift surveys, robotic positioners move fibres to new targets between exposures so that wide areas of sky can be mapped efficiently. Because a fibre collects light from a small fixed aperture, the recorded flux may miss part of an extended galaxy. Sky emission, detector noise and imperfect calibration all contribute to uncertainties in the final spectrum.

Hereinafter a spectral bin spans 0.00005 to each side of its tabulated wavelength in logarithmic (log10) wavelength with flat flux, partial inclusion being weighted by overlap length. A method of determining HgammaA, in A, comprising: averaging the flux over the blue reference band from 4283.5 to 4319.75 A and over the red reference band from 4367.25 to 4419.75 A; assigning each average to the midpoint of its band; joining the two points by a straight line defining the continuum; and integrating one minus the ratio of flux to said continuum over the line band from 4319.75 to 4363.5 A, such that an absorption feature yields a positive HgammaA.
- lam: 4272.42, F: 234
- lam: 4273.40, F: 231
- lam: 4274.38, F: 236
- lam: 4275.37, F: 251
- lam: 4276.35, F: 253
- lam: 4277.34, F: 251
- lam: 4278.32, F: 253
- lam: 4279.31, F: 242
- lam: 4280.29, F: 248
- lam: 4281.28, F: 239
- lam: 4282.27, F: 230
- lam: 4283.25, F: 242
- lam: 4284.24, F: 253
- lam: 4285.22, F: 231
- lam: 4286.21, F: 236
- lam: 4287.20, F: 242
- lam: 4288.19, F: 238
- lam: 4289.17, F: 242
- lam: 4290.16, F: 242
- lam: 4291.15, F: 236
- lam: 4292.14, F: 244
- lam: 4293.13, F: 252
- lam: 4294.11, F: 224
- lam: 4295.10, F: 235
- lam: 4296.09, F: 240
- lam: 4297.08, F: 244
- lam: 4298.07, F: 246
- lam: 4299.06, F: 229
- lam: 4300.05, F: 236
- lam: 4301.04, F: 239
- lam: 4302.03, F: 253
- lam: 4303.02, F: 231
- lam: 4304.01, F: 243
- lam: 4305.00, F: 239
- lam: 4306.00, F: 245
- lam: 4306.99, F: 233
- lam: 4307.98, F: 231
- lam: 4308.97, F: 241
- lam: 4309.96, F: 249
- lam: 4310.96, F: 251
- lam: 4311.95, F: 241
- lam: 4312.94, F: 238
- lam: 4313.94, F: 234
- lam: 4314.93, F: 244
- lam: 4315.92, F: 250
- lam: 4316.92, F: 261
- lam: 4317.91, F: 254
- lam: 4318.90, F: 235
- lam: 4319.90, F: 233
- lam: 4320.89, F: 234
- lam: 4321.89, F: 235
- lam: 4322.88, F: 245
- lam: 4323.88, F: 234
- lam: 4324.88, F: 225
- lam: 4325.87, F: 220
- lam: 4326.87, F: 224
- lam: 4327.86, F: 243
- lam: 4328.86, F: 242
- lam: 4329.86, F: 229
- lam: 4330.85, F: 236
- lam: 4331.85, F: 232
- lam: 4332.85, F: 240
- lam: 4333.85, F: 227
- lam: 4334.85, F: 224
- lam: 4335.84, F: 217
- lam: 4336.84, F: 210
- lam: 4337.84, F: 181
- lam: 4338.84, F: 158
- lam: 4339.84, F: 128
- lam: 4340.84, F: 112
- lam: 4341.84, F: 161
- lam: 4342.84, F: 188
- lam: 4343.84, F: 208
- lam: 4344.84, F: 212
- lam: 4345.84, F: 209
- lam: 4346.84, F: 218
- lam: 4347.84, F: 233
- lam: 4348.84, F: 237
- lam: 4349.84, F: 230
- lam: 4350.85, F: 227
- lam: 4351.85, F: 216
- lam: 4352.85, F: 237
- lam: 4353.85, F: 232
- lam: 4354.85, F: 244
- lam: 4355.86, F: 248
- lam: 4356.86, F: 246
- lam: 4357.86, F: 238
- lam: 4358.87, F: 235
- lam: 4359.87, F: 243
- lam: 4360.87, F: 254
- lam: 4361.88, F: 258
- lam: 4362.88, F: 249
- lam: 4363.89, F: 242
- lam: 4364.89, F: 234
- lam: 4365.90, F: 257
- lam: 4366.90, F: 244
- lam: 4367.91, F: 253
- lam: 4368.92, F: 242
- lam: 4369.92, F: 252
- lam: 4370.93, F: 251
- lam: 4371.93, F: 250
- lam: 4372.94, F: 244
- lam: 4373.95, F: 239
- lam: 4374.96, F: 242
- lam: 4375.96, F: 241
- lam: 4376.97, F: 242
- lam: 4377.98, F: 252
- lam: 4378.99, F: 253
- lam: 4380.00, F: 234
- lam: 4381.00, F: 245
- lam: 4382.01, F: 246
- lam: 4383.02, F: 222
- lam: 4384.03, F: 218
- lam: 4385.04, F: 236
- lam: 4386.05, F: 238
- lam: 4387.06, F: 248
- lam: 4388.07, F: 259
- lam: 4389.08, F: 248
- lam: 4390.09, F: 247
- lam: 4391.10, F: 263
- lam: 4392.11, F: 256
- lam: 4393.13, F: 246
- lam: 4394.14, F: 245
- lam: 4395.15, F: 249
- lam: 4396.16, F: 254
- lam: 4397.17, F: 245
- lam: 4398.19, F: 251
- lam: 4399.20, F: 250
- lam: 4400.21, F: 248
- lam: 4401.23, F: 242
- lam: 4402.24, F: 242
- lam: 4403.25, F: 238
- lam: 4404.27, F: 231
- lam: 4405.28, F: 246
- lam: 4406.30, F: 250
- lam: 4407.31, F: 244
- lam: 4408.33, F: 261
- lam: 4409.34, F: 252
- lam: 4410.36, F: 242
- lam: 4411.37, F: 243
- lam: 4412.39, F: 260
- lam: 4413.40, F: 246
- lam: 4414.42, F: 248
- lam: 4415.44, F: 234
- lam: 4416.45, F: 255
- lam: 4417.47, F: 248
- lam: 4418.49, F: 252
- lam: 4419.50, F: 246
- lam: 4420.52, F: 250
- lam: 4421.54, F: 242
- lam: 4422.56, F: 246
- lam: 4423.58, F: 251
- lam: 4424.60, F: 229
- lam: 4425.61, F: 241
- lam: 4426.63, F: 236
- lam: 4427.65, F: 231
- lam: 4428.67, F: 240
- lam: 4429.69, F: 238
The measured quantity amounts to 3.9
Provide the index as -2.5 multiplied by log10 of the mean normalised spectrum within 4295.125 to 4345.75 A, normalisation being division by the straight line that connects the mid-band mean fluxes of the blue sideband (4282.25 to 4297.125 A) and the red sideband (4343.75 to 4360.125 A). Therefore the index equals 0.04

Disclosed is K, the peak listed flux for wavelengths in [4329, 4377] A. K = 258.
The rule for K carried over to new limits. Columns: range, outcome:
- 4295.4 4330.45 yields 261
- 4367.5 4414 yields 263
